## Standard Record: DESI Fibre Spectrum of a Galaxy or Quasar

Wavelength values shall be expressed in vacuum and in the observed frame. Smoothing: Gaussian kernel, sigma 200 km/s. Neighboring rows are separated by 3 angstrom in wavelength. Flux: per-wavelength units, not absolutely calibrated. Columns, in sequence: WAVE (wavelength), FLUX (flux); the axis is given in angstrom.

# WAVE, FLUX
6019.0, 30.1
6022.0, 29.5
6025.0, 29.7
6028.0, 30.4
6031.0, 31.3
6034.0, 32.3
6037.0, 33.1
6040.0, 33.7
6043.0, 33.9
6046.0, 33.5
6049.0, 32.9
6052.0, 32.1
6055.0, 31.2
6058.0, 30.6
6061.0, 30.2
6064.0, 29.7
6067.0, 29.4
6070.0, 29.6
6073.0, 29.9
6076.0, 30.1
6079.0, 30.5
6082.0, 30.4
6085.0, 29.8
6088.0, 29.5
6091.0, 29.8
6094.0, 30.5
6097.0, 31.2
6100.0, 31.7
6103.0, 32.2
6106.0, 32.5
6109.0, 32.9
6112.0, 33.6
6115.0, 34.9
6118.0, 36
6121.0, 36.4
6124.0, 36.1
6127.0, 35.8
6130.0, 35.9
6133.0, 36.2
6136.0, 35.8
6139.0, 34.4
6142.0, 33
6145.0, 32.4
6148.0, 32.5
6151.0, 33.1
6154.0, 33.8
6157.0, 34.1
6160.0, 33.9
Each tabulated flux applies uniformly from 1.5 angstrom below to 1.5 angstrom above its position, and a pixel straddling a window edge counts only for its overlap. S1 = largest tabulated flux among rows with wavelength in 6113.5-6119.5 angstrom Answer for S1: 36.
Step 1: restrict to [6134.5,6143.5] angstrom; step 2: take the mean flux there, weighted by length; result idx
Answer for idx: 34.4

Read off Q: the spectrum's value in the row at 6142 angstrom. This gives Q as 33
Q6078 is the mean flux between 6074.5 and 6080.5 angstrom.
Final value 30.3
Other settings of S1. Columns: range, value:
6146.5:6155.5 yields 33.8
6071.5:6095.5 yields 30.5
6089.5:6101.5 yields 31.7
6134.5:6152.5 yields 35.8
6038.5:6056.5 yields 33.9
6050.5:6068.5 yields 32.1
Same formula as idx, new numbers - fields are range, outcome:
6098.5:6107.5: 32.1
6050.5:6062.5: 31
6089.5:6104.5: 31.1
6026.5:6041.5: 32.2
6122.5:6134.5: 36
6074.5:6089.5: 30.1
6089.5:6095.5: 30.2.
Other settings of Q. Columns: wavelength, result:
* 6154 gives 33.8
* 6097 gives 31.2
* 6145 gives 32.4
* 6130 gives 35.9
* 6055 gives 31.2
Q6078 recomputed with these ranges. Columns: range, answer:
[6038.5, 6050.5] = 33.5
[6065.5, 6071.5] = 29.5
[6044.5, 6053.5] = 32.8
